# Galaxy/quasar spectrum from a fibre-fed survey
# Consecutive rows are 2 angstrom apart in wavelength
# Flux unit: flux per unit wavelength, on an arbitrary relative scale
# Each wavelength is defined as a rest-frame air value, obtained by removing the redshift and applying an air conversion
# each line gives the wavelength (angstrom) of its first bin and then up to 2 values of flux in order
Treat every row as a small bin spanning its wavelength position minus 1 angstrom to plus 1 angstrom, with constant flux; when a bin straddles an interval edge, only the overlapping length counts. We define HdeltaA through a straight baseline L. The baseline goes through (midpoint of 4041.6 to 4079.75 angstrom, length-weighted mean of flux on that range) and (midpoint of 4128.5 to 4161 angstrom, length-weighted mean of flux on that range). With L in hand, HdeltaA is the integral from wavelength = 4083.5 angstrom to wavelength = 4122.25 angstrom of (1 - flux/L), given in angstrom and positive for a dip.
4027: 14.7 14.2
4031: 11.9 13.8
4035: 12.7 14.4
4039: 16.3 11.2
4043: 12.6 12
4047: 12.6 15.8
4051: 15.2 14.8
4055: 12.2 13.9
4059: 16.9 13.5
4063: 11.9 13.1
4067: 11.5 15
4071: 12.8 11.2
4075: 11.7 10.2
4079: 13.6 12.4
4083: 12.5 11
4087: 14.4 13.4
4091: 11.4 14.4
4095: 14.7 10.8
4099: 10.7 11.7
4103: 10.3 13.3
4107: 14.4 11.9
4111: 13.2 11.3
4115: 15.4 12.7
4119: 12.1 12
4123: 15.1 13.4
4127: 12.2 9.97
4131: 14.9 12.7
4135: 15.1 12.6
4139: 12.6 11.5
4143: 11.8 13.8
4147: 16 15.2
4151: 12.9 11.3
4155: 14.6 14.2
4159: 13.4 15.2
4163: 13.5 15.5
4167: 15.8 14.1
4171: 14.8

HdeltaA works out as 1.98 angstrom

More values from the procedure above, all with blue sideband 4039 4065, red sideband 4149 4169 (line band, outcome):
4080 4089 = 0.7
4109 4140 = 2.2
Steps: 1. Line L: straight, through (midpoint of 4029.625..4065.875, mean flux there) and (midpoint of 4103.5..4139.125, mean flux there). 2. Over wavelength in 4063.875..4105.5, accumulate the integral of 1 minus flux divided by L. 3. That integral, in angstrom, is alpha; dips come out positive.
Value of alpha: 2.94 angstrom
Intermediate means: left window 13.6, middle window 12.4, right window 13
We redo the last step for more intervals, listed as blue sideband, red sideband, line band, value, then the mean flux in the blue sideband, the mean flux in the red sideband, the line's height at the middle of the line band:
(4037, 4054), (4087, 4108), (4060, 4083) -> 1.4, 13.8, 12.6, 13.2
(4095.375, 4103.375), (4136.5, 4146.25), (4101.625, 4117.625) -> -1.7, 11.2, 12.5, 11.5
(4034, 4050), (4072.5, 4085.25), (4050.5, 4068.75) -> -1.4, 13.4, 11.9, 12.7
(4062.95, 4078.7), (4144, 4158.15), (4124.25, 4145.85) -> 1.4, 12.3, 14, 13.6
